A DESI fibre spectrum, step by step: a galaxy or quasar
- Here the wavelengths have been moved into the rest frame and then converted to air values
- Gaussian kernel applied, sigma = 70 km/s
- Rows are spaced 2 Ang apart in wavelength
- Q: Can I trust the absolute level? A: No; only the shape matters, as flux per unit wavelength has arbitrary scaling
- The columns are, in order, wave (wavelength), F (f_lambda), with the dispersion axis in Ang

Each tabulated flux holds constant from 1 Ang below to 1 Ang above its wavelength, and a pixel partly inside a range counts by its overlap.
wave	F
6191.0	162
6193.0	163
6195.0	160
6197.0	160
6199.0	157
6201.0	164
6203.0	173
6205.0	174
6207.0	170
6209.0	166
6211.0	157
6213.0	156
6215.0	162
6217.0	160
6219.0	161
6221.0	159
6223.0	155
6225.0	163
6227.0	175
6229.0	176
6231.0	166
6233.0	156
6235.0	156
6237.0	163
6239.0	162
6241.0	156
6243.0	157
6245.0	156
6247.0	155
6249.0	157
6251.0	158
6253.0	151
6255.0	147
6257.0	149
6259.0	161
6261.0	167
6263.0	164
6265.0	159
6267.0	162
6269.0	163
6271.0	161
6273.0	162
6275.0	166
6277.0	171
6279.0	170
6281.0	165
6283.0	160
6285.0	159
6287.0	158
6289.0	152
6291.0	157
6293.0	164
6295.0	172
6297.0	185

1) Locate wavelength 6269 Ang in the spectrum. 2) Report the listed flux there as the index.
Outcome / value 163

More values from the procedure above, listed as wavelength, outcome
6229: 176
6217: 160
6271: 161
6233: 156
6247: 155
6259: 161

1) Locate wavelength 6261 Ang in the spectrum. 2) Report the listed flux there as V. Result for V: 167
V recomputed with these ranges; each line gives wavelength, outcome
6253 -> 151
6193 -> 163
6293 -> 164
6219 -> 161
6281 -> 165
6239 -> 162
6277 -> 171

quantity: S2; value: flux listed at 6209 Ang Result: 166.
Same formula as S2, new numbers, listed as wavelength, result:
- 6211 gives 157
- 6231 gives 166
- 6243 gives 157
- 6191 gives 162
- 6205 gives 174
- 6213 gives 156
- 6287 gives 158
